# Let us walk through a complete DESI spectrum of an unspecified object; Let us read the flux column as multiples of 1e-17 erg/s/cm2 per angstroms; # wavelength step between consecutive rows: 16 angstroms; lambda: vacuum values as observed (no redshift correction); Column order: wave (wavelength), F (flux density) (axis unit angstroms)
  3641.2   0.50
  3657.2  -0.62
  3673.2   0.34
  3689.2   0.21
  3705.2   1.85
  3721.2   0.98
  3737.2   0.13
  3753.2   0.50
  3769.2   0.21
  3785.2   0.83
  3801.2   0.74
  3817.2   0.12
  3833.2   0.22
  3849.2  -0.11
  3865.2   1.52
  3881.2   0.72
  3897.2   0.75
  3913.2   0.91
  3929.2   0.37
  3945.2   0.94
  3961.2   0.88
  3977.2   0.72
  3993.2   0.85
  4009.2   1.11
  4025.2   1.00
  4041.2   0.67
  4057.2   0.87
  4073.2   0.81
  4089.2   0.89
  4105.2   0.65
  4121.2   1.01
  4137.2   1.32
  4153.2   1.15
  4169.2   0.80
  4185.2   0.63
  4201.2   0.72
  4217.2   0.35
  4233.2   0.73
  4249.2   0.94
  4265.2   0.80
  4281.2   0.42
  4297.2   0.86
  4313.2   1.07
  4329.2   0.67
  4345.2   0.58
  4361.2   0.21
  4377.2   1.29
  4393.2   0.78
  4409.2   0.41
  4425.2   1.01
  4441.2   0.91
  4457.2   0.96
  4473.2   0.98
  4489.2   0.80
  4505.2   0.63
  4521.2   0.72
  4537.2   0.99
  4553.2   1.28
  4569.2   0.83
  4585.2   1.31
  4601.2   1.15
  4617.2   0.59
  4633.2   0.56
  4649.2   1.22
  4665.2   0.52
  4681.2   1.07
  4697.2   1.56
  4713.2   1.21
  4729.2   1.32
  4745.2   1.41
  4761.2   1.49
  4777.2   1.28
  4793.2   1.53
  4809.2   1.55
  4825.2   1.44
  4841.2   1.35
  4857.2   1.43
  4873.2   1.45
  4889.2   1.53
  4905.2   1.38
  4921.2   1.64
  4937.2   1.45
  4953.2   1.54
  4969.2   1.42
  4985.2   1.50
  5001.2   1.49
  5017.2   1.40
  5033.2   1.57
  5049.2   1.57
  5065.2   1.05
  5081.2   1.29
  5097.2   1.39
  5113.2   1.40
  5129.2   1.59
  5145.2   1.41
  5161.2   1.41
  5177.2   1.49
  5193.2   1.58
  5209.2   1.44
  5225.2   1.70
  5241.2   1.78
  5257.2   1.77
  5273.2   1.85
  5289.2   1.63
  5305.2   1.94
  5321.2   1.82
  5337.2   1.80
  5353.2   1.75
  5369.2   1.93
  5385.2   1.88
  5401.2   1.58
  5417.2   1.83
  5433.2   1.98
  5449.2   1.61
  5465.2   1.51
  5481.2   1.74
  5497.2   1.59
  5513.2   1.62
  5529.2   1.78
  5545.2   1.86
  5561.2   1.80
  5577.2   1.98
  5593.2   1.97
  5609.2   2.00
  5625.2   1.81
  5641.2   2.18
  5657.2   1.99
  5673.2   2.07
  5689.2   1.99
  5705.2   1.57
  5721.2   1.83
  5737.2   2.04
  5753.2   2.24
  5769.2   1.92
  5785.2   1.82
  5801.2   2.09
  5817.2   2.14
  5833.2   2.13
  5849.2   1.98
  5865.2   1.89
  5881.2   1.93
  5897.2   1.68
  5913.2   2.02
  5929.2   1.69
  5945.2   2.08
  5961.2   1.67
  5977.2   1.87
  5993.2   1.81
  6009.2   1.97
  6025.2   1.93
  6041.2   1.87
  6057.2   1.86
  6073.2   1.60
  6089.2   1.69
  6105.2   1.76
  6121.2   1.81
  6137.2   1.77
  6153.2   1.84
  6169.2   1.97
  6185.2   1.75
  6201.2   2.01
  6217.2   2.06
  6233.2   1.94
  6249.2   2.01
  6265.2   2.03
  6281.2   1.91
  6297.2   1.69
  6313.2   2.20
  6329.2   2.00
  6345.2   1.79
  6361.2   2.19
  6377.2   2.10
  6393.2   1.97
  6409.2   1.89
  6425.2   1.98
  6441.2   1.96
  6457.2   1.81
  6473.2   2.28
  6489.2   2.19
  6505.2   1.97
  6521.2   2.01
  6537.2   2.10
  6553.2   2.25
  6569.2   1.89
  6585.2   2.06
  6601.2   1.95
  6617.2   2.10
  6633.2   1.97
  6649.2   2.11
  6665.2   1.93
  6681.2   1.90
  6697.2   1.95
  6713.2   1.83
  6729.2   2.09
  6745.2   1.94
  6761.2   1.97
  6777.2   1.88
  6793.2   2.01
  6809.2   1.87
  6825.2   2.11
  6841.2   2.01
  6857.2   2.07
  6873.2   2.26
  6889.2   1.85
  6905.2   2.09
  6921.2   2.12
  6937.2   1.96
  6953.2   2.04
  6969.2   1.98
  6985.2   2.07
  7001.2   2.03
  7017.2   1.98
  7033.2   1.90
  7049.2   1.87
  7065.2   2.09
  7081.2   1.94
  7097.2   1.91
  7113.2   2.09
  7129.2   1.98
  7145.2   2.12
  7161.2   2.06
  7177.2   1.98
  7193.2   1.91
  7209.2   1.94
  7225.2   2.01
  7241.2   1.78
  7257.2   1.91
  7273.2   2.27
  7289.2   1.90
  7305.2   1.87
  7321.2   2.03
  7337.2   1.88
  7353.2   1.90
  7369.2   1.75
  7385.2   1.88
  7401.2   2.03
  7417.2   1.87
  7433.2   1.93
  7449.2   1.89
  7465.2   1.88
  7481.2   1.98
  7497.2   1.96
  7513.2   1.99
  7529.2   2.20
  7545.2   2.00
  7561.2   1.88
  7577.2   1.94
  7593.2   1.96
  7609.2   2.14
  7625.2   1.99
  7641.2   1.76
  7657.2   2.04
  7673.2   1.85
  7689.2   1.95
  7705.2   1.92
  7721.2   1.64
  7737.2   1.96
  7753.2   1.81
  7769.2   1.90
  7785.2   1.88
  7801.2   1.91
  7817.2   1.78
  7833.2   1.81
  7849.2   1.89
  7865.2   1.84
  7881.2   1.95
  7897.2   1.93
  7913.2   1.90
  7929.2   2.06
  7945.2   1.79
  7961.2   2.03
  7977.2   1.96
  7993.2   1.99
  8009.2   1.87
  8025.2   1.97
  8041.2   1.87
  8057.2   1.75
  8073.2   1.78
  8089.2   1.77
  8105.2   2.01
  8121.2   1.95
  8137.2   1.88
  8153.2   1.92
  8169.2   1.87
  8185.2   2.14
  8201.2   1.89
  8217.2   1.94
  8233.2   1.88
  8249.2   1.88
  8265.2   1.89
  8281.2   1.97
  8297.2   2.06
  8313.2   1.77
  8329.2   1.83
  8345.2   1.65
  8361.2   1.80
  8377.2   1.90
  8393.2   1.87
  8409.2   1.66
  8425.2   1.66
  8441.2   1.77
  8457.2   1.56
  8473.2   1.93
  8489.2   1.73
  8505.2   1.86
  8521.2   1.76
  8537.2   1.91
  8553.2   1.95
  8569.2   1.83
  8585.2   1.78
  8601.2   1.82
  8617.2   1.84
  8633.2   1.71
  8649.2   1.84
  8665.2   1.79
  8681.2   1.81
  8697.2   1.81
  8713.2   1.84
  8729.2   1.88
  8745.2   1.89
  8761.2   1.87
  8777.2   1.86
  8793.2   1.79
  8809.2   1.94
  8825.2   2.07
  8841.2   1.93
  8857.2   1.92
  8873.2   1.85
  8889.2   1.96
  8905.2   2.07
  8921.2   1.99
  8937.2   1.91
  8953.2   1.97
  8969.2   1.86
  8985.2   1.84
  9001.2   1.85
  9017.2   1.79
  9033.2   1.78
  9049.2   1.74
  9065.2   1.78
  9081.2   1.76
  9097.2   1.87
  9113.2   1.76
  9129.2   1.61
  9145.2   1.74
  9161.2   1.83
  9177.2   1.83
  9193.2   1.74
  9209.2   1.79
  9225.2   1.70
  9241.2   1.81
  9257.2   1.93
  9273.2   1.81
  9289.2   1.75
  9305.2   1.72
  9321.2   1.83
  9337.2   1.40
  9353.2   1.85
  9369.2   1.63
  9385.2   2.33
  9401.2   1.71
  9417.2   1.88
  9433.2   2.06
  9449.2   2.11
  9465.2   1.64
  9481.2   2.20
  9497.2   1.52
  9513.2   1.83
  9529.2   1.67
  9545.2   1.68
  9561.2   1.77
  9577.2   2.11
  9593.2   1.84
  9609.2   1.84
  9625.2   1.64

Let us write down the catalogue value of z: 0.175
